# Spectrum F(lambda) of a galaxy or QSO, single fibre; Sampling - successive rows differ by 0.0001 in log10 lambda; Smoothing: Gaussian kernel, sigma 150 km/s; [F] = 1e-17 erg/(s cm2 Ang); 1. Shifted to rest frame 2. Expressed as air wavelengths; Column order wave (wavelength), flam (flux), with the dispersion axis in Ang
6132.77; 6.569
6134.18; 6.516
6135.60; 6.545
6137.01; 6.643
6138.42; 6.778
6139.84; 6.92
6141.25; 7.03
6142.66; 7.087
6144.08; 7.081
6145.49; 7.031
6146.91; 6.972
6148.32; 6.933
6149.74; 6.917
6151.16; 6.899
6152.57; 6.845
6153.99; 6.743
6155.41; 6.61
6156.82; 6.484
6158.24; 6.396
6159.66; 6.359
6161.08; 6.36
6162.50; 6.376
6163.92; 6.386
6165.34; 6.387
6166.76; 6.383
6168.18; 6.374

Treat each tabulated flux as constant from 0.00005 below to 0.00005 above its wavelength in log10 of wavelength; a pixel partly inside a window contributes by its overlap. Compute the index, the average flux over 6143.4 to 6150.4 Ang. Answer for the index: 6.99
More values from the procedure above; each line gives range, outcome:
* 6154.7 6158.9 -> 6.5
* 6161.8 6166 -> 6.38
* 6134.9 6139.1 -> 6.66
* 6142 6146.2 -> 7.06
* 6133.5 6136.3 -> 6.51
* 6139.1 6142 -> 6.98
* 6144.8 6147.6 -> 6.99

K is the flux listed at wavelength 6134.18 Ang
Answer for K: 6.516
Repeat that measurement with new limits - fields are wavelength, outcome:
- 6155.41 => 6.61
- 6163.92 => 6.386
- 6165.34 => 6.387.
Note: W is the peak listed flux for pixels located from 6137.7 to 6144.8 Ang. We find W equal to 7.087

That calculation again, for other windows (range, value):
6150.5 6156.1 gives 6.899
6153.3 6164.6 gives 6.743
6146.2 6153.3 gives 6.972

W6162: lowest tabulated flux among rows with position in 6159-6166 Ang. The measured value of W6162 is 6.359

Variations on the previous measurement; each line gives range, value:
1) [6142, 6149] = 6.933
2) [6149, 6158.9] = 6.396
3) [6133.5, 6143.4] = 6.516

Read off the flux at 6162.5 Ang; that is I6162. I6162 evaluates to 6.376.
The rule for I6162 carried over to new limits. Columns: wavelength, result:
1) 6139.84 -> 6.92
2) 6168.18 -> 6.374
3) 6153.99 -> 6.743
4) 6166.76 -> 6.383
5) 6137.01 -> 6.643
